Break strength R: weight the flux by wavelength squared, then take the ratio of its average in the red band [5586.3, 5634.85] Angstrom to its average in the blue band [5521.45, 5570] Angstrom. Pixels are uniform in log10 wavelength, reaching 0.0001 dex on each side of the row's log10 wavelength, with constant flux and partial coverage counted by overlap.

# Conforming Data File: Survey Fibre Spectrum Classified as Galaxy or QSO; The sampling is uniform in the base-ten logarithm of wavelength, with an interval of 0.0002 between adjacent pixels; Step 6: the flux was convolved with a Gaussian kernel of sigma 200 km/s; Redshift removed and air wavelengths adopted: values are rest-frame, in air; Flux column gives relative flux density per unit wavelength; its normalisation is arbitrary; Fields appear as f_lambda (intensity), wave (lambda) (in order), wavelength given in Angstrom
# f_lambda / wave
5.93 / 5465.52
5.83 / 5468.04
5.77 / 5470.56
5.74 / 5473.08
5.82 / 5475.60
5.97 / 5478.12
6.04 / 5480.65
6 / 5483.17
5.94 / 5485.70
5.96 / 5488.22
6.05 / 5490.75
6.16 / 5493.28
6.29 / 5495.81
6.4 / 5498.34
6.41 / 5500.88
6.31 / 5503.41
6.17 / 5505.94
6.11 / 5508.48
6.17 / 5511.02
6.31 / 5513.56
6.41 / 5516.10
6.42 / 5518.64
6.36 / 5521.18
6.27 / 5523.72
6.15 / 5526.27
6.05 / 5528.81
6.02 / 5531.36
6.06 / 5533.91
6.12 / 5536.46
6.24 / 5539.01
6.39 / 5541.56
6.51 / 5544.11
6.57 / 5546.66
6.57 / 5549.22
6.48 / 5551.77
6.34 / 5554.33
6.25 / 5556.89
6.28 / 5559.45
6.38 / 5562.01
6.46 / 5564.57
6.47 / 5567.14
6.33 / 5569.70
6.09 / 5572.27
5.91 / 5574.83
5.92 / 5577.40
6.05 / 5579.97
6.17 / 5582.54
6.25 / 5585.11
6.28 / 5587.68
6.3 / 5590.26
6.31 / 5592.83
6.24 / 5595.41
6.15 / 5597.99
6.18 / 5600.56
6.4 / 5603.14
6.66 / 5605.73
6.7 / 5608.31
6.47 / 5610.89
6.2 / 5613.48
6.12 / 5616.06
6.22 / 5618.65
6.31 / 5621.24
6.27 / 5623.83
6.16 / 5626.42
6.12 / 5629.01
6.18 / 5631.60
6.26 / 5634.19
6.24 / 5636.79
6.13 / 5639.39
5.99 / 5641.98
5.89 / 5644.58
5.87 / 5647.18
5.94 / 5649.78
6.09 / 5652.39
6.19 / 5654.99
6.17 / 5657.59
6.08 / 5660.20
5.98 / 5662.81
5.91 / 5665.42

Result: 1.02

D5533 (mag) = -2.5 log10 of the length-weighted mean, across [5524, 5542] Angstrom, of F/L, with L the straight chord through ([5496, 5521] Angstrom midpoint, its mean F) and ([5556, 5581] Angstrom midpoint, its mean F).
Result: 0.022 mag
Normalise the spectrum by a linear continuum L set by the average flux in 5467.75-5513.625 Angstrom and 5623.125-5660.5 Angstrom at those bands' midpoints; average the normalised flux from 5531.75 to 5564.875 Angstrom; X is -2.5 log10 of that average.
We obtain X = -0.05 mag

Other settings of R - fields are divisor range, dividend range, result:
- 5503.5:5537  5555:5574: 1.03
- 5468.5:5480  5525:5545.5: 1.09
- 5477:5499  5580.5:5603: 1.06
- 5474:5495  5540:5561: 1.10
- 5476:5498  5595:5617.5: 1.09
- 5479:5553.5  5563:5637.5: 1.03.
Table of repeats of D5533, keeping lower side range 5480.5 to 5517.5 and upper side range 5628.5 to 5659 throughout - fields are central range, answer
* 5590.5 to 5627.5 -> -0.04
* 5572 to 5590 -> 0.00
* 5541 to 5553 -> -0.06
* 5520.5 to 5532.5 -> 0.00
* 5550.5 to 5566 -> -0.04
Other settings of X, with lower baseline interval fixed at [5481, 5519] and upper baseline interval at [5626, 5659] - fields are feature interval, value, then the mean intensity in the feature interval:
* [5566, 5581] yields 0.003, 6.13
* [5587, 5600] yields -0.021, 6.25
